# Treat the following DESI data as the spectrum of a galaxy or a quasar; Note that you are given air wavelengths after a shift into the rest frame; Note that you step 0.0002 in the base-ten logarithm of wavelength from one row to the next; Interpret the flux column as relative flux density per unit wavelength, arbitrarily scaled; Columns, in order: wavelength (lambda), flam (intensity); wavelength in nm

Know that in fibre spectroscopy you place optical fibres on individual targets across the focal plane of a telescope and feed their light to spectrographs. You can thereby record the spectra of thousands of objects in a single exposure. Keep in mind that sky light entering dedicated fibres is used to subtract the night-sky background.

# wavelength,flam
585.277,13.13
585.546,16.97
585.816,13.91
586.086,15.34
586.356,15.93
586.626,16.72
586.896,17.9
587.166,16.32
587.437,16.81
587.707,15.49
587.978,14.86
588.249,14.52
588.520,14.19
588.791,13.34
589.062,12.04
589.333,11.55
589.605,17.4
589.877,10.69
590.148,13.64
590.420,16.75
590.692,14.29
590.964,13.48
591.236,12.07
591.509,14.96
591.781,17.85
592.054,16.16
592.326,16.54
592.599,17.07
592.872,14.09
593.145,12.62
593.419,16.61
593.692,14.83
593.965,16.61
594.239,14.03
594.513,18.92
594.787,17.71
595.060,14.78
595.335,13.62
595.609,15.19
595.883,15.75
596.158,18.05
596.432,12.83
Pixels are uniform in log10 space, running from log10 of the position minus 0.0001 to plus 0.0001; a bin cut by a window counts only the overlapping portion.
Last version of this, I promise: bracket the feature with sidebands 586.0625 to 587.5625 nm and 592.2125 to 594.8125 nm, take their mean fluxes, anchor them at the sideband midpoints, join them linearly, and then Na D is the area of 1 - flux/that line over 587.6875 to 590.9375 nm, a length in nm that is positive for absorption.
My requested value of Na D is 0.46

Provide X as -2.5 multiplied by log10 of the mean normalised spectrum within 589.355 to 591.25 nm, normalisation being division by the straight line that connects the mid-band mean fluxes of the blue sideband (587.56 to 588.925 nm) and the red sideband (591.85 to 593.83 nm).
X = 0.07 mag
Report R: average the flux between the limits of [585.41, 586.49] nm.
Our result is 15.5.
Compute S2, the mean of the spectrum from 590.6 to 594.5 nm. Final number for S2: 15.2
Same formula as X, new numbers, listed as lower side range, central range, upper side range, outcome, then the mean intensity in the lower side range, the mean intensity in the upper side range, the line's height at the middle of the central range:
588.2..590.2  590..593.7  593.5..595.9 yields -0.041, 13.4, 15.7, 14.5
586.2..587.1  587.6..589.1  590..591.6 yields 0.112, 16.8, 14.1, 15.7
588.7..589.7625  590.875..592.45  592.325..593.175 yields -0.040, 13.5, 15.2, 14.7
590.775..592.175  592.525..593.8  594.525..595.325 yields 0.042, 14.9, 16.2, 15.5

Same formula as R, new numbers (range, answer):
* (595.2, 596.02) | 14.9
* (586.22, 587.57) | 16.7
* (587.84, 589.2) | 13.8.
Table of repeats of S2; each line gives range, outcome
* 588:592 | 14.1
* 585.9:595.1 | 15.2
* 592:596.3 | 15.8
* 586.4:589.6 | 15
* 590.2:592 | 14.9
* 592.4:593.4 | 14.9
